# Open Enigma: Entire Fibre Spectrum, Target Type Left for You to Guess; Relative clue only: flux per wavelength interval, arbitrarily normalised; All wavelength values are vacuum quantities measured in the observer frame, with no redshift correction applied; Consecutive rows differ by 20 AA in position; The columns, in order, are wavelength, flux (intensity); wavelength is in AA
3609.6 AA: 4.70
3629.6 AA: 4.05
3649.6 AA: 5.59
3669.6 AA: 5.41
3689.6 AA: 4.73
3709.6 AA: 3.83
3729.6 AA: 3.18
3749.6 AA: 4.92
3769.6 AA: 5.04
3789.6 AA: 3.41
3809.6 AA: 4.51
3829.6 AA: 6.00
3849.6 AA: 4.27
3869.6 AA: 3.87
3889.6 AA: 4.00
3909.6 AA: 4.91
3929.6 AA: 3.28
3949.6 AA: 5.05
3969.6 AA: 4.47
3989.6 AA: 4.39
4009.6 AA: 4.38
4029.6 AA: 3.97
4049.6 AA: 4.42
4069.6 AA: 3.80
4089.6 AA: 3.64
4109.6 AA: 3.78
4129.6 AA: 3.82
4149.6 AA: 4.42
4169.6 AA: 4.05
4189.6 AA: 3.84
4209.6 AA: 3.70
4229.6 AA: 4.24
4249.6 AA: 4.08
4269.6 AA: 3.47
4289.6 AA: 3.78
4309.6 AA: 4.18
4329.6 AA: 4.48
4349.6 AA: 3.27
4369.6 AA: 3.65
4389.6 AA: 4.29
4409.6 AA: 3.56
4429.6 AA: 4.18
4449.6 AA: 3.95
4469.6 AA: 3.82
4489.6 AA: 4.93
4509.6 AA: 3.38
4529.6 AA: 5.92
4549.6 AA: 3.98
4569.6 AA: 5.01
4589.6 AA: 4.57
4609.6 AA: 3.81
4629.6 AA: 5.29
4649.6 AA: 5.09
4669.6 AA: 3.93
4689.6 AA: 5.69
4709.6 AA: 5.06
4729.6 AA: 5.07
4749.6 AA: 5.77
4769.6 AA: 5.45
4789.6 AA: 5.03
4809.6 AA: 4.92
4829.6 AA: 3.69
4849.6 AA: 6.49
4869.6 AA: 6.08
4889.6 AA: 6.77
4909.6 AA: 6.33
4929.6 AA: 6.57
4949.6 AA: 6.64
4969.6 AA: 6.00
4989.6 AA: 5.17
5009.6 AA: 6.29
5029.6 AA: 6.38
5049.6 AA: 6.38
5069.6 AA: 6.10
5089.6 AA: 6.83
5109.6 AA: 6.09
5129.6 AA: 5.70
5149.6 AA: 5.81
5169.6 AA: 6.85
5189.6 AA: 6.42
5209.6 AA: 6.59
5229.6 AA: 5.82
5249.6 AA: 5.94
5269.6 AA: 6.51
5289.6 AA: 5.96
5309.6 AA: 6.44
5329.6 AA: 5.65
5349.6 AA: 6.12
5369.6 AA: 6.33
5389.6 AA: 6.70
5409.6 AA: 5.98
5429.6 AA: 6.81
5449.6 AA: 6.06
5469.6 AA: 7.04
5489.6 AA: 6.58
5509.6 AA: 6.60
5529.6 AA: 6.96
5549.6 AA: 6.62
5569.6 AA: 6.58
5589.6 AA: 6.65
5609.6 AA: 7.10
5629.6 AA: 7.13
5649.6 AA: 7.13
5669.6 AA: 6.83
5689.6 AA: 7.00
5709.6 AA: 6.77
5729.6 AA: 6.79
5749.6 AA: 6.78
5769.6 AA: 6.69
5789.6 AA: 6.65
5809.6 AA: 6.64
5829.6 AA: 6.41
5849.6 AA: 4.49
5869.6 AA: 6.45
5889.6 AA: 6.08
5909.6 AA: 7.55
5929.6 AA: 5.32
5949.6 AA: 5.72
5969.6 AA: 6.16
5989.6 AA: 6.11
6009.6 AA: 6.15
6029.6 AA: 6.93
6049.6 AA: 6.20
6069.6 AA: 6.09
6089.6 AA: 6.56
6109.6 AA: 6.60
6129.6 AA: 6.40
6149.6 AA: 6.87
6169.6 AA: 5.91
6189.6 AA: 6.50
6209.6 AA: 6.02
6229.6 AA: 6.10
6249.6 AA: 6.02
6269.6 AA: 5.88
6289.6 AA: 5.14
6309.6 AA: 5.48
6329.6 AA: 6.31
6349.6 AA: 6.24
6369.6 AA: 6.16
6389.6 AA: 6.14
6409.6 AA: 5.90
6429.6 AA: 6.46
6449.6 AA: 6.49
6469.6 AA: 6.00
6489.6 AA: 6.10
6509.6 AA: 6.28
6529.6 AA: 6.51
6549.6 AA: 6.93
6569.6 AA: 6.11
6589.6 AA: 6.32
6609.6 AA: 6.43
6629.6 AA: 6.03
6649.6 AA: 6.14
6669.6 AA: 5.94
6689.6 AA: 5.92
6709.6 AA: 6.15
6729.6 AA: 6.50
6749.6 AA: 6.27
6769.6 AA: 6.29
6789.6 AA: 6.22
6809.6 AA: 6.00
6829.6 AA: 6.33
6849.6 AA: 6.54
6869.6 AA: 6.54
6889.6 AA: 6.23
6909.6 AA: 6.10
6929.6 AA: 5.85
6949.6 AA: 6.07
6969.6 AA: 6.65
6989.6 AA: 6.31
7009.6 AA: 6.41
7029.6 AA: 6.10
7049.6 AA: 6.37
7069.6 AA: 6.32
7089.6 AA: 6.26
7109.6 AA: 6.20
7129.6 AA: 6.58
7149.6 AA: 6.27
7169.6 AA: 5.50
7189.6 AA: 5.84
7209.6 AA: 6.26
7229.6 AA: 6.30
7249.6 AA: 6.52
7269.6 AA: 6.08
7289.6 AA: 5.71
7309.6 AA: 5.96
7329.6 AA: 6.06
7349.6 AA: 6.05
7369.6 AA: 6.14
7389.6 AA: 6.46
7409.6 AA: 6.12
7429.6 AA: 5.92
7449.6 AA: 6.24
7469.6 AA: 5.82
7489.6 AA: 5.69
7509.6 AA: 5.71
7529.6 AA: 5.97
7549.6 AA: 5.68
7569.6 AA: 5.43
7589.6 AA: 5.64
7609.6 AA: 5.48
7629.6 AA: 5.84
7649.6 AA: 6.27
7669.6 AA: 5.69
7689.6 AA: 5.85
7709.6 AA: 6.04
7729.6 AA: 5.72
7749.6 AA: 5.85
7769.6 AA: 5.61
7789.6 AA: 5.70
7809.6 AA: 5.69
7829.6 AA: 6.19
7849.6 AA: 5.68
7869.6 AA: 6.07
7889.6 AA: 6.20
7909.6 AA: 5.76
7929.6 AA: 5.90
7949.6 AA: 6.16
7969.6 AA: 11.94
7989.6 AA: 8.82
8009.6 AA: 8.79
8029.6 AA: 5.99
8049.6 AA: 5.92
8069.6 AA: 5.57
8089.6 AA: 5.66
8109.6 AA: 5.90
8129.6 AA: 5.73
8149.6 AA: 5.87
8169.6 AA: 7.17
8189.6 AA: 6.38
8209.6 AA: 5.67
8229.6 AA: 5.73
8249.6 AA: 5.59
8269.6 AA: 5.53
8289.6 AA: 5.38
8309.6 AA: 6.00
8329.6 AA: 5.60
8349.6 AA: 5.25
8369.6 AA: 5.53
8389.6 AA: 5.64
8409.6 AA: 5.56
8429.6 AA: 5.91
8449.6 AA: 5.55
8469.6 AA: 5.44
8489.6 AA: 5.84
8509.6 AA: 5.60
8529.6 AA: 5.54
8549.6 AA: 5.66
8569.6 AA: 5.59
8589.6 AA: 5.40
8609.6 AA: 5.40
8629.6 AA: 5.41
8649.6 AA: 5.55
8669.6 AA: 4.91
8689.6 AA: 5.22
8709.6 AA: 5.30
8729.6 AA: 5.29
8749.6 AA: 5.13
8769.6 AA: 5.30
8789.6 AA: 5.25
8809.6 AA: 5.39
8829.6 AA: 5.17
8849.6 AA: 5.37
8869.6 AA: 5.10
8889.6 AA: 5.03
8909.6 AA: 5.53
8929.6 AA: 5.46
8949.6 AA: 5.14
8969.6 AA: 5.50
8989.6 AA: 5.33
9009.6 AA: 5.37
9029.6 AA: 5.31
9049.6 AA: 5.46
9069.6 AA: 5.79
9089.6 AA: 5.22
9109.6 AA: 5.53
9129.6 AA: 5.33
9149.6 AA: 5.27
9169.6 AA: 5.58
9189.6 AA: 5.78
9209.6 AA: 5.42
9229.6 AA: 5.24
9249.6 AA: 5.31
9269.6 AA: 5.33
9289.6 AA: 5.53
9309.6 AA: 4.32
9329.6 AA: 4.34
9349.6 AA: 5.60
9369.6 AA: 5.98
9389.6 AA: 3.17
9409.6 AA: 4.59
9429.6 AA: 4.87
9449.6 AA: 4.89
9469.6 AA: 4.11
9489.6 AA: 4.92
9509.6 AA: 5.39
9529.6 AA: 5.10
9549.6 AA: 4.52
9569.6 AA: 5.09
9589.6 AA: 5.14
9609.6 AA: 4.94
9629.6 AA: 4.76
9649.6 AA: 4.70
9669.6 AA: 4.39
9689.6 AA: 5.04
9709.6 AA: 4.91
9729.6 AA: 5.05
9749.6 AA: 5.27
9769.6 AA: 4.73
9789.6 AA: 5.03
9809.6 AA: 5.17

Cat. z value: 0.22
